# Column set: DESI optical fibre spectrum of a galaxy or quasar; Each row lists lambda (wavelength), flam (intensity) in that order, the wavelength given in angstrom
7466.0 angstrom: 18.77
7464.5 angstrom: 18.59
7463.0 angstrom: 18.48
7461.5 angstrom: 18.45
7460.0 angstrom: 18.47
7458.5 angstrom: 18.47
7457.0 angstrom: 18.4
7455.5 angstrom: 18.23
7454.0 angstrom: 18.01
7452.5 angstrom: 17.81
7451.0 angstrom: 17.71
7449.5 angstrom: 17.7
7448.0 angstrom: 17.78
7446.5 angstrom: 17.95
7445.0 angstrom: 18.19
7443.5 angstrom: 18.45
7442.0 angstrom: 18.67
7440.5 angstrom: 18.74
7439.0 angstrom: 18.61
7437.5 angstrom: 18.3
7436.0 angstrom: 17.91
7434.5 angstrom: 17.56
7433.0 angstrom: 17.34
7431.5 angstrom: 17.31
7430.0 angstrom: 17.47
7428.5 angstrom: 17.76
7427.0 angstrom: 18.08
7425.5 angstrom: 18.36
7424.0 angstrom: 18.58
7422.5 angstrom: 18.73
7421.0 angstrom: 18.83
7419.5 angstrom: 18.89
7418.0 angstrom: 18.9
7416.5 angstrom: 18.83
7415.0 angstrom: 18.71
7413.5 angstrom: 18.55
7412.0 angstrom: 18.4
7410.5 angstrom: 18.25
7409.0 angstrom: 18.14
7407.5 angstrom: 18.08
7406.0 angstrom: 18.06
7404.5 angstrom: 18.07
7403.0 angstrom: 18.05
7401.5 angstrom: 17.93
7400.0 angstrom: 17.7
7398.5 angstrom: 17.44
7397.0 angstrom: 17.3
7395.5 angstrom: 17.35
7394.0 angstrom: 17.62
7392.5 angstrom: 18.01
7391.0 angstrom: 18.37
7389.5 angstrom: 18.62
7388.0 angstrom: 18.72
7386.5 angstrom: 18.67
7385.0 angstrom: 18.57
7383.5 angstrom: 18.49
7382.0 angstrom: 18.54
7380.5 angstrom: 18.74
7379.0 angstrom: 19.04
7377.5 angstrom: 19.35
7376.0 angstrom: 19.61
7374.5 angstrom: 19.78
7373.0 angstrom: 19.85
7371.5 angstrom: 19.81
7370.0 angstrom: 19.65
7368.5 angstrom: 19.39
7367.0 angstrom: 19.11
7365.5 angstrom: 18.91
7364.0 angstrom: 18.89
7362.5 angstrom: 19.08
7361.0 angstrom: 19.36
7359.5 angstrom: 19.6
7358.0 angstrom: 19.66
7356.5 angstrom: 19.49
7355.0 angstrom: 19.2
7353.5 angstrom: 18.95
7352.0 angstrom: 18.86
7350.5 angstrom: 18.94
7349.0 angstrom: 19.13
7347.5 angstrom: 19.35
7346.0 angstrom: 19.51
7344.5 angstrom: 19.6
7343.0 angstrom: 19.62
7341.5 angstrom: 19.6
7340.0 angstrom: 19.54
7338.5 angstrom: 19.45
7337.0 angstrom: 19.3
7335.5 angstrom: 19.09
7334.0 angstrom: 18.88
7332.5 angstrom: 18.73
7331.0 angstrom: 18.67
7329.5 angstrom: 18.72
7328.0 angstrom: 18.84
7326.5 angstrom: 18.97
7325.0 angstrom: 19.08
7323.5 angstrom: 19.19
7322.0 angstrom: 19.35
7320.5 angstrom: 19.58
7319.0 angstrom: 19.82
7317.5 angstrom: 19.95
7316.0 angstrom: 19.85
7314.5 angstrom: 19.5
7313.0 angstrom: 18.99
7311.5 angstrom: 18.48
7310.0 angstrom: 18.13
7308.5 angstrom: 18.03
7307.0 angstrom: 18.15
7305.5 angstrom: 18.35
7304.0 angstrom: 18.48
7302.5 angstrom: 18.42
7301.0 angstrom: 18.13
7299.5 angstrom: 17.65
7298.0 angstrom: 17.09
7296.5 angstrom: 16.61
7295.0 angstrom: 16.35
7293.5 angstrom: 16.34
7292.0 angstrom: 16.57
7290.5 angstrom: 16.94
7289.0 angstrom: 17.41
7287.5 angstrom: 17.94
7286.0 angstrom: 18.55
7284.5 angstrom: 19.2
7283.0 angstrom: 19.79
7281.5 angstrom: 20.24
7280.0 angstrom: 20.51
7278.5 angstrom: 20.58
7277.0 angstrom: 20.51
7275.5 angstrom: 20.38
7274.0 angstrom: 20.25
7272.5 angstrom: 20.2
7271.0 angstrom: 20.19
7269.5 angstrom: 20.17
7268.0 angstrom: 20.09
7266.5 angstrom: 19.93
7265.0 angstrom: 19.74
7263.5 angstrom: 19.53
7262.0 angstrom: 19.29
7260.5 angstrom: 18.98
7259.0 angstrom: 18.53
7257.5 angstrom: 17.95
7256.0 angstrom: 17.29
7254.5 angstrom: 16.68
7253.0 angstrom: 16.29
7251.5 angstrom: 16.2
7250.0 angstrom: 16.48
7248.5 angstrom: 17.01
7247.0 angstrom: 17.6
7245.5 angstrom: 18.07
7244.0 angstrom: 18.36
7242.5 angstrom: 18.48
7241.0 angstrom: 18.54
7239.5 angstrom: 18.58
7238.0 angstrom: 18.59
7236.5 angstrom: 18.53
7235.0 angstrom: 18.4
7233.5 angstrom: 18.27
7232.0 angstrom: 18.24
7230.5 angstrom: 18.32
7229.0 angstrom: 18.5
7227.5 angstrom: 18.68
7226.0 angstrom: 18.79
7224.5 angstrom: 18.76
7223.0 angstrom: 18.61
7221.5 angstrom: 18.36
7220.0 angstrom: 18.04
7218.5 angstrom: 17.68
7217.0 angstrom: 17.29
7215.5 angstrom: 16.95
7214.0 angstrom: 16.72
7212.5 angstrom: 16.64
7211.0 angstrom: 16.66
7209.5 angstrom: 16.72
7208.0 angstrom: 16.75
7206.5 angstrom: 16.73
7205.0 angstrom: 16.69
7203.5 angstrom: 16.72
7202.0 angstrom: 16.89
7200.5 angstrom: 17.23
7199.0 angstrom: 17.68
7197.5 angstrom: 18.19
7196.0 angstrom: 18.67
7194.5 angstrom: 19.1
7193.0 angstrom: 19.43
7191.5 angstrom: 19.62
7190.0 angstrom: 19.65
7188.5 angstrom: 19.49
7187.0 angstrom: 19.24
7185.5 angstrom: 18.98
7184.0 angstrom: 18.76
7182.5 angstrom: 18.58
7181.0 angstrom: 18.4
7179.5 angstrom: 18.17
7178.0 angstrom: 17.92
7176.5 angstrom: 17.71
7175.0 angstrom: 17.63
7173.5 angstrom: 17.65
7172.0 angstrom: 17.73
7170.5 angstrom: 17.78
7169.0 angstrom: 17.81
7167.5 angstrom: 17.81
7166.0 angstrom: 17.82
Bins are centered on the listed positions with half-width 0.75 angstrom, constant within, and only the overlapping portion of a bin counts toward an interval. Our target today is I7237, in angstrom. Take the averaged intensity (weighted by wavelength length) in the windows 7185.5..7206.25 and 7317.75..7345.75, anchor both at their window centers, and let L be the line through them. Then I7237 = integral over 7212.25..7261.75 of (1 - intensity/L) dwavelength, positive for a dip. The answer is 1.84 angstrom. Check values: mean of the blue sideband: 18.3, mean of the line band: 17.9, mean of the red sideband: 19.2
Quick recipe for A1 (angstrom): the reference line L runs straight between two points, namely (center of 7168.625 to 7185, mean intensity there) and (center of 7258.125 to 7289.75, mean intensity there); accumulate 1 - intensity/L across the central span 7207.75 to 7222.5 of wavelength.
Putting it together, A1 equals 1.1 angstrom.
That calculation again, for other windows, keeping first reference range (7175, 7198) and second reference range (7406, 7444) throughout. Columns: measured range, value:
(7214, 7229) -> 0.5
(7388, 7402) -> 0.4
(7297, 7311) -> 0.4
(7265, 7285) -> -1.7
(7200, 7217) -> 1.7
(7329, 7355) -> -1.0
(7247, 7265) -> 0.9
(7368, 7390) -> -0.9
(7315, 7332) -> -0.7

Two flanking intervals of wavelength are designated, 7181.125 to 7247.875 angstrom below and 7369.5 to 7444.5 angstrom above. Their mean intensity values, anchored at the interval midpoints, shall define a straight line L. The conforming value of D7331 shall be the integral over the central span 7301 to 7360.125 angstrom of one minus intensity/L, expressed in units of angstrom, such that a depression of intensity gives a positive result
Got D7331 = -2.6 angstrom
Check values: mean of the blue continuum 18.1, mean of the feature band 19.1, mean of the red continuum 18.4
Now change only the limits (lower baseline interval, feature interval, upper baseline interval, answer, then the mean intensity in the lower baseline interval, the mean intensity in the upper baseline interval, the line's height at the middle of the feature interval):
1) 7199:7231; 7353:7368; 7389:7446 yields -1.0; 17.5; 18.2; 18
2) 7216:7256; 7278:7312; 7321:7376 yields 0.9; 18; 19.3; 18.6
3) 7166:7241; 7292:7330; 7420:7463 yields -0.7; 18.1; 18.1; 18.1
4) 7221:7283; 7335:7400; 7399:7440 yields -2.2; 18.8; 18.2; 18.4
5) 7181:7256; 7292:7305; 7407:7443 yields 0.5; 17.9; 18.3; 18.1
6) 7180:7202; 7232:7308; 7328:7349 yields 2.2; 18.7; 19.2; 19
